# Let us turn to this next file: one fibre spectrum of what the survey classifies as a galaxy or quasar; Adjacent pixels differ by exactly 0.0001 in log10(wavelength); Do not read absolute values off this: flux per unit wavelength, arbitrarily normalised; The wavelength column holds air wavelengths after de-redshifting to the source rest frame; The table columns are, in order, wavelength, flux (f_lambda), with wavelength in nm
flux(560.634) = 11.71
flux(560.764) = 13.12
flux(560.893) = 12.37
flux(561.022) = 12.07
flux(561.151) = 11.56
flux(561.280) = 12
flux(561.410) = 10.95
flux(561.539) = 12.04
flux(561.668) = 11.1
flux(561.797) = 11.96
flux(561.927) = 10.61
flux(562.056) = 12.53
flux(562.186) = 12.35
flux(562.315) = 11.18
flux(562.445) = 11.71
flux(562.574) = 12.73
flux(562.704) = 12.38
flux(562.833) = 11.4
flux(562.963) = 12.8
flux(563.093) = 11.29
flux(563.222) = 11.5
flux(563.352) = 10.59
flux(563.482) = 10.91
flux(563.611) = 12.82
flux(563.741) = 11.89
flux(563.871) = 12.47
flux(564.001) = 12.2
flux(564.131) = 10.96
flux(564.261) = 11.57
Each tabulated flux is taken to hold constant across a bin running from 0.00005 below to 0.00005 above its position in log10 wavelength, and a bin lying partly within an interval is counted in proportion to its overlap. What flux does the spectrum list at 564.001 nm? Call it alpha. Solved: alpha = 12.2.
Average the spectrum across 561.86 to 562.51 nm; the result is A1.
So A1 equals 11.7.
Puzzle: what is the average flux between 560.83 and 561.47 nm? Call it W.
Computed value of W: 11.8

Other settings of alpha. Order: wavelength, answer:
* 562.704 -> 12.38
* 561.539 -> 12.04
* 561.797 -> 11.96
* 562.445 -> 11.71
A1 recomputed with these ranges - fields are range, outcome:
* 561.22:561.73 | 11.5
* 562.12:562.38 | 11.8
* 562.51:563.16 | 12.1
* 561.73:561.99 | 11.3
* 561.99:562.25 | 12.4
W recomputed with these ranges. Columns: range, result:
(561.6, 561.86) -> 11.6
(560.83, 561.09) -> 12.2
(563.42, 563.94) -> 12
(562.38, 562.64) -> 12.2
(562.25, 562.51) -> 11.5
